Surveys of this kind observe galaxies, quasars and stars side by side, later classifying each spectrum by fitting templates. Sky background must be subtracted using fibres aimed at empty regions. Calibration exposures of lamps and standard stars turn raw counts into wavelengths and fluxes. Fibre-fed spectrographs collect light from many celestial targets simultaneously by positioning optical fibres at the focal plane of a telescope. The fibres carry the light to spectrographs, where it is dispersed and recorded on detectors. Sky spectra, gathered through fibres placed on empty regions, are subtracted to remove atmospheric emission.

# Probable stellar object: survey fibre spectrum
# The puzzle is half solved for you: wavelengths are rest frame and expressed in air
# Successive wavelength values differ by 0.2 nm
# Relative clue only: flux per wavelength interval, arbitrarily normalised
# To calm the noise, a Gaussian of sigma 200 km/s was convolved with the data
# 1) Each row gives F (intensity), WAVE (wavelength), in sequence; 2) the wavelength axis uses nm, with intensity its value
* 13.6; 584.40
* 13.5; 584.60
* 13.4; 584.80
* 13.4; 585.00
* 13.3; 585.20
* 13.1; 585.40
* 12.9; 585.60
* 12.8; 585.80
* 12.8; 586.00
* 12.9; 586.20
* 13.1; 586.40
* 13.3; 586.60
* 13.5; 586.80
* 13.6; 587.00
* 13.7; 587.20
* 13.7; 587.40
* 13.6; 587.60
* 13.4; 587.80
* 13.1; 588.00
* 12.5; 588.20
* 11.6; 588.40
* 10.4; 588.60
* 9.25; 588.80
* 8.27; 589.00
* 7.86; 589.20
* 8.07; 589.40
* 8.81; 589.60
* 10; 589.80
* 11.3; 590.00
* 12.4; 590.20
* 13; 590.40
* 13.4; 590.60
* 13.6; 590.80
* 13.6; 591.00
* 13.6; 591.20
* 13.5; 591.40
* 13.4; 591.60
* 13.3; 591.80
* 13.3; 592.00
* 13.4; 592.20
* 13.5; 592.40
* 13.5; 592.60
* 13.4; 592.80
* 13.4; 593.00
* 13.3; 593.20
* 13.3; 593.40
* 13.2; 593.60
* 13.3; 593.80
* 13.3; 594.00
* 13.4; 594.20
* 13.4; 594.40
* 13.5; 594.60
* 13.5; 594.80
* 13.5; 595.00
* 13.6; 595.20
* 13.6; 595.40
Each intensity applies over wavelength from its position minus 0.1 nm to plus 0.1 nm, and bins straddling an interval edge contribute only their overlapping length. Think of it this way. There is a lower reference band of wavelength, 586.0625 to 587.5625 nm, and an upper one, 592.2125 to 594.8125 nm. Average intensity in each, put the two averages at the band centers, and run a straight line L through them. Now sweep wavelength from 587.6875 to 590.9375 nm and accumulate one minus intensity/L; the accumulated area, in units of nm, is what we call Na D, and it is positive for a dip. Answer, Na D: 0.56 nm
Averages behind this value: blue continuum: 13.4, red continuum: 13.4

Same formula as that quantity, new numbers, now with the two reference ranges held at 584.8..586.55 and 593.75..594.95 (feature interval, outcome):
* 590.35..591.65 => -0.02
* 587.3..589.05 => 0.17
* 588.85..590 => 0.38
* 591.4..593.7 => -0.01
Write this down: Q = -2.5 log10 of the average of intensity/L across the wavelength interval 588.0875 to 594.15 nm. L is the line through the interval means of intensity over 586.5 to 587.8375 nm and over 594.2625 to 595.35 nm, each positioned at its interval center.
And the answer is 0.11 mag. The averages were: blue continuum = 13.5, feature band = 12.2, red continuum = 13.5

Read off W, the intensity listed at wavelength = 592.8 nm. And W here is 13.4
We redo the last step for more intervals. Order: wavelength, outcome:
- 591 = 13.6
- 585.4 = 13.1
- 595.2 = 13.6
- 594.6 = 13.5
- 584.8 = 13.4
